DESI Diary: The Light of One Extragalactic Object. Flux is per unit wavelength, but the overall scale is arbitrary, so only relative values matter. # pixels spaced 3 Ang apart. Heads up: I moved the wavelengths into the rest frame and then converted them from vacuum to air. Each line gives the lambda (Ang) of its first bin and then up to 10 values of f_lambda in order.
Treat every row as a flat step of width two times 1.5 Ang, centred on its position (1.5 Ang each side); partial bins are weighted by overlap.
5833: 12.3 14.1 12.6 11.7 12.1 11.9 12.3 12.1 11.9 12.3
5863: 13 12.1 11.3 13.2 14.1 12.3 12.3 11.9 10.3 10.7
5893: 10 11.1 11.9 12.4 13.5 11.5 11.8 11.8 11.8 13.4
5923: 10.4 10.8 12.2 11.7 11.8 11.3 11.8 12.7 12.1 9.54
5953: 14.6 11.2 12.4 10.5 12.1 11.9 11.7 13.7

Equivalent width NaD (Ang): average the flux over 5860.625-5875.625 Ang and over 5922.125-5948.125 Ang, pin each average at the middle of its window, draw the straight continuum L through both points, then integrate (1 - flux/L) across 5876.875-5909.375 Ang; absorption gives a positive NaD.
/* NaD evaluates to 1.7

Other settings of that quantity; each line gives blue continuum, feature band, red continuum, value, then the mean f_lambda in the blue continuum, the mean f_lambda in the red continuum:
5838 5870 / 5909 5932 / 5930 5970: 0.3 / 12.1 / 11.8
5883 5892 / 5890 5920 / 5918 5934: -1.4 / 10.9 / 11.7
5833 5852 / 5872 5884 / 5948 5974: -0.5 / 12.4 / 11.9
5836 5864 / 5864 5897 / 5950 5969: 1.1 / 12.3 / 11.9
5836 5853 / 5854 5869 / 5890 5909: -0.1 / 12.3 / 11.7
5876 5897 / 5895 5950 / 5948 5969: -1.5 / 11.3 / 11.8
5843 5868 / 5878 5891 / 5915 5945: 0.6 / 12.2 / 11.8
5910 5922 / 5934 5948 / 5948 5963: -0.1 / 12.1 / 11.7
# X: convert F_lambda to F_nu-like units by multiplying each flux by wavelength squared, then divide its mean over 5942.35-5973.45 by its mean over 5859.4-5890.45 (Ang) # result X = 1.01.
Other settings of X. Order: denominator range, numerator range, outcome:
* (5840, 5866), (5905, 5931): 0.99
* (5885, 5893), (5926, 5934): 1.13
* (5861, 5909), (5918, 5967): 1.00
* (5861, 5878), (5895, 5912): 0.96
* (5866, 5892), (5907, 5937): 0.99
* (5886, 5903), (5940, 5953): 1.09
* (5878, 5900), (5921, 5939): 1.03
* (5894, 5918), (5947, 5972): 1.00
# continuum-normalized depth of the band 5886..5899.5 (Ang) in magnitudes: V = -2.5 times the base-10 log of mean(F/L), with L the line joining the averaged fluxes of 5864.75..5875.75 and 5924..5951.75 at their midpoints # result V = 0.14 mag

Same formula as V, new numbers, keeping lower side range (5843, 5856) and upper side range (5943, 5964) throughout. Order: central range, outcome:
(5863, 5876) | -0.05 mag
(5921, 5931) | 0.06 mag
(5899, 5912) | -0.03 mag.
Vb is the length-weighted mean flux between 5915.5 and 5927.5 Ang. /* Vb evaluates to 11.6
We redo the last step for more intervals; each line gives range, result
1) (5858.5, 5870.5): 12.2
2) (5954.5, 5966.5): 11.5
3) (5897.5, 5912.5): 12.2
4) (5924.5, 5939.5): 11.6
